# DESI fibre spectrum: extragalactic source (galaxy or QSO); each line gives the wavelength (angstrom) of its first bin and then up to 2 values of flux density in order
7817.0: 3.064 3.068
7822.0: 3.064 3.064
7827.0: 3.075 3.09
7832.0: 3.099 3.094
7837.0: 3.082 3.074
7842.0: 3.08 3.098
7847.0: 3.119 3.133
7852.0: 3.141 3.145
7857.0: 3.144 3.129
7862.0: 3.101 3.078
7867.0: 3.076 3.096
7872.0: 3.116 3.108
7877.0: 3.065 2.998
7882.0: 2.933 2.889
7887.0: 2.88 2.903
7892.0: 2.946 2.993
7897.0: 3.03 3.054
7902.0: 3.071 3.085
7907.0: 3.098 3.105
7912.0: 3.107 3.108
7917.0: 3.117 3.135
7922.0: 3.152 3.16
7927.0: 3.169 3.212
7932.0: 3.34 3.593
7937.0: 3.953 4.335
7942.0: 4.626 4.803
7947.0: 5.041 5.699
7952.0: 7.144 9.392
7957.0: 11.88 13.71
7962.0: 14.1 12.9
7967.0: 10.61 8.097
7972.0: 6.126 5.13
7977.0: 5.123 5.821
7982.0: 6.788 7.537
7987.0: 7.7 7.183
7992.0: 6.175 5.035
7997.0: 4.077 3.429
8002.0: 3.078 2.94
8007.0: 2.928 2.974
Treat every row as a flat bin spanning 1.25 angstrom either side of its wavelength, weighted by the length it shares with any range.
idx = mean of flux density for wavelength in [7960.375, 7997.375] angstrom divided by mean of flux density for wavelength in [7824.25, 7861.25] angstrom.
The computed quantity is 2.5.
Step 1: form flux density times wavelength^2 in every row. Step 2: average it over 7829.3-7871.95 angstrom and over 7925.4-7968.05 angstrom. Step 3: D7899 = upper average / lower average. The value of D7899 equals 2.3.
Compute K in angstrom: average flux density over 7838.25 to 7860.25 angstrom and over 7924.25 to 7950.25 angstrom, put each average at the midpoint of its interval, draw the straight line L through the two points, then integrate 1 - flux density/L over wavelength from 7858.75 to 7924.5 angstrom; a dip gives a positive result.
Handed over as 9.6 angstrom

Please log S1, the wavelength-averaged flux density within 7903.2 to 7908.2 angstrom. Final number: 3.09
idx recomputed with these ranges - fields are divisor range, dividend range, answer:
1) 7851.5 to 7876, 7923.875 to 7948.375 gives 1.27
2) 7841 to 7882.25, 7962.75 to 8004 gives 2.12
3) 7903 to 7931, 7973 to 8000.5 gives 1.86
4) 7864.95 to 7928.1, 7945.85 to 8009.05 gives 2.31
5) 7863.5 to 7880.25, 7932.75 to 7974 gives 2.52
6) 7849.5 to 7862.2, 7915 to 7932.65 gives 1.01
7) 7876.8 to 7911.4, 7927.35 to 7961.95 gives 2.13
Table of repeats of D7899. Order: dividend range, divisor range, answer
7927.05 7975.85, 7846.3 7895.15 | 2.39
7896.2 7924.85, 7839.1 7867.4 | 1.01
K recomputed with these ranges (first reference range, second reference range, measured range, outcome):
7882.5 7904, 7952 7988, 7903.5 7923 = 5.9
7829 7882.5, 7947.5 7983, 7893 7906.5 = 5.8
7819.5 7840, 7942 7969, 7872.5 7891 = 8.7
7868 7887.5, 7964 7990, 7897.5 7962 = 7.9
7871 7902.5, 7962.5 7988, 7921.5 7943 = 7.3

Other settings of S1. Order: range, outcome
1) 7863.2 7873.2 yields 3.09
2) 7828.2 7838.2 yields 3.09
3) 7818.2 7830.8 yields 3.07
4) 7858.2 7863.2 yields 3.12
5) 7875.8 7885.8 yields 2.97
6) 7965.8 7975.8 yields 7.46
